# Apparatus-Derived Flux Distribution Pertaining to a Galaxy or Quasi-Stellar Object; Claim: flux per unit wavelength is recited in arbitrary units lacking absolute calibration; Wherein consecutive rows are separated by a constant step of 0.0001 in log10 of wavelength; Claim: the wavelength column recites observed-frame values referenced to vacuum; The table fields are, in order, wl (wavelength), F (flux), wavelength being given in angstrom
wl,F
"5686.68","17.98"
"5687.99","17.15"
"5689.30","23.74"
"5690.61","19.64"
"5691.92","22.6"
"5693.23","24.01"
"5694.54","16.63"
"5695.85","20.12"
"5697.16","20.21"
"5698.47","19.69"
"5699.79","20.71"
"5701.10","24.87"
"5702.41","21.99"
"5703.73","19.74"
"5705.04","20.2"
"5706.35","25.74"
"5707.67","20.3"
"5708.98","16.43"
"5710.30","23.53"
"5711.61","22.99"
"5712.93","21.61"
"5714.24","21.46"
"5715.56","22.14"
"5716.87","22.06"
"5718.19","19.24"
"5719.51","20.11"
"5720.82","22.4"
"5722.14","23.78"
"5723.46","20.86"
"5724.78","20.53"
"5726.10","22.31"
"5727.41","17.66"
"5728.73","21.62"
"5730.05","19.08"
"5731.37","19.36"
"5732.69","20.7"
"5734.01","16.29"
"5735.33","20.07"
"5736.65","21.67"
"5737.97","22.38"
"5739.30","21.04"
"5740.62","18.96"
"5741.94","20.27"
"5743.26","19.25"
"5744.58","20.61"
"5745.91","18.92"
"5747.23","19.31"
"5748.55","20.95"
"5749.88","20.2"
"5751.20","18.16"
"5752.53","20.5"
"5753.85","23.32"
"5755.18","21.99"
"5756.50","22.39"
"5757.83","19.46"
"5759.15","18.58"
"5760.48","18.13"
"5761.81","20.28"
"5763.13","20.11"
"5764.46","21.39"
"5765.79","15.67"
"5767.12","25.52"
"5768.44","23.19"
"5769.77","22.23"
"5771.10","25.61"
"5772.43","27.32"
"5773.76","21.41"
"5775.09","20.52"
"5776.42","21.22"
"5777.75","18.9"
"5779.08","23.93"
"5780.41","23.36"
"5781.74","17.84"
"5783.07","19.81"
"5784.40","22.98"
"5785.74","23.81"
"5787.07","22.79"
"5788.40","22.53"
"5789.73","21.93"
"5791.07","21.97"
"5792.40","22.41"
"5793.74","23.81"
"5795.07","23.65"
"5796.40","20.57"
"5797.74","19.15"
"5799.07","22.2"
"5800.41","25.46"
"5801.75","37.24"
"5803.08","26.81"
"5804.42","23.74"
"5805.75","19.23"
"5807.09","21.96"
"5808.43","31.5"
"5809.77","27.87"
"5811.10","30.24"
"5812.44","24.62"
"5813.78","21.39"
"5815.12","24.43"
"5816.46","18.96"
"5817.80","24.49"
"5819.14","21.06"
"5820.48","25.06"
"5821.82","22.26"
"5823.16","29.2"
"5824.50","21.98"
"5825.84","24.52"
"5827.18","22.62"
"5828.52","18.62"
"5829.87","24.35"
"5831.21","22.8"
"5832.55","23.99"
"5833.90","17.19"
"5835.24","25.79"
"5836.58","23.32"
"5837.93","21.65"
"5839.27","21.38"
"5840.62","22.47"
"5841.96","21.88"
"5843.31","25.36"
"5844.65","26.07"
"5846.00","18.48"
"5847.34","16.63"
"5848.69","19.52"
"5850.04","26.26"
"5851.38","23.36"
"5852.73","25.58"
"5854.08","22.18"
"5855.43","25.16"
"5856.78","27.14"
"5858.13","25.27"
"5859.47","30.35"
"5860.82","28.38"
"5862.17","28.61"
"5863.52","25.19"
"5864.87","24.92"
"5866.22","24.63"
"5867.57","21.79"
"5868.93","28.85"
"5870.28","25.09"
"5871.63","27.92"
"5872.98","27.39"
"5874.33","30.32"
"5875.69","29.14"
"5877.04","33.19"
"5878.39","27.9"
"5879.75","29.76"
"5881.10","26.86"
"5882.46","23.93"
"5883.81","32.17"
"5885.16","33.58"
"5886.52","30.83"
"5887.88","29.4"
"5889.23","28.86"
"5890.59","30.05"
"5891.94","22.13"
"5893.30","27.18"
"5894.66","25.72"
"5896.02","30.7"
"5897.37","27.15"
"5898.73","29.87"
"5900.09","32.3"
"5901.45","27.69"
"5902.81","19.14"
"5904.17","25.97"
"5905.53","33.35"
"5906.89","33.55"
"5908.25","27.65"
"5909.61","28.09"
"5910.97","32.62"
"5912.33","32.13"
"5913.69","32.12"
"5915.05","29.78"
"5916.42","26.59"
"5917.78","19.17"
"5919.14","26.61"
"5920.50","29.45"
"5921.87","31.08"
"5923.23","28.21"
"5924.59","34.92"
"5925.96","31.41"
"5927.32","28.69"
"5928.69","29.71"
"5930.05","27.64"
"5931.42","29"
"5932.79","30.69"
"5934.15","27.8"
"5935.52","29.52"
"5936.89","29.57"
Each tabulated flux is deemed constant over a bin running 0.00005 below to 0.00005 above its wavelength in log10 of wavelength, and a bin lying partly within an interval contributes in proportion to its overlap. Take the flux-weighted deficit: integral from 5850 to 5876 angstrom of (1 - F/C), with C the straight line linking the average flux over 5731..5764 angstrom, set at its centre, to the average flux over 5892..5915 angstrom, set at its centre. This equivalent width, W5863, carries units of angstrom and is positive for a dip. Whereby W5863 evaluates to 0.3 angstrom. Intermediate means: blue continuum 20.1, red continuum 28.9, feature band 26.3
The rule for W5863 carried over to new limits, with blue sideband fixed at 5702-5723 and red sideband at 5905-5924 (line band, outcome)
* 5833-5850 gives 2.97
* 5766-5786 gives 1.34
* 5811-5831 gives 1.79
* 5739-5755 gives 1.86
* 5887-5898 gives 0.29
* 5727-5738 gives 1.22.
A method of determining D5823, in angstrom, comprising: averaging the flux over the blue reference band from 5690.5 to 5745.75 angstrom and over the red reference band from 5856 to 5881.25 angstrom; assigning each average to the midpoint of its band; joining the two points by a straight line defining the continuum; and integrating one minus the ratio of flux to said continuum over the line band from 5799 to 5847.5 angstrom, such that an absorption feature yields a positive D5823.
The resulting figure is 3.2 angstrom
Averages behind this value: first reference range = 20.8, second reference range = 27.5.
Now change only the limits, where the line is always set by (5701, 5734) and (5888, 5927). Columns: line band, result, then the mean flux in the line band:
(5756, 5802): 2.9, 22.1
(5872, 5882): -0.6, 29.1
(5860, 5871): 0.4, 26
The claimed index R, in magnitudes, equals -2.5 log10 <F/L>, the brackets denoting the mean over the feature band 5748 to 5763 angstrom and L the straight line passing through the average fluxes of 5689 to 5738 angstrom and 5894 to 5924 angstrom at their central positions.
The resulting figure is 0.115 mag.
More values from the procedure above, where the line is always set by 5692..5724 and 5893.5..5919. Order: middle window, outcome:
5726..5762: 0.13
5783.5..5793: 0.08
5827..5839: 0.16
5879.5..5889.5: -0.07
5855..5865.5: -0.01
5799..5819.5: -0.01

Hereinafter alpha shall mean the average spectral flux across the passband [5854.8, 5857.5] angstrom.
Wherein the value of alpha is 26.1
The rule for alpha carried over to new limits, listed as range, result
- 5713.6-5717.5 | 21.9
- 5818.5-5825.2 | 23.9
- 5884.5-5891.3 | 30.5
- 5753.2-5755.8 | 22.6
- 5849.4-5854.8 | 24.3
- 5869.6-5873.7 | 26.9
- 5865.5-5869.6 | 25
